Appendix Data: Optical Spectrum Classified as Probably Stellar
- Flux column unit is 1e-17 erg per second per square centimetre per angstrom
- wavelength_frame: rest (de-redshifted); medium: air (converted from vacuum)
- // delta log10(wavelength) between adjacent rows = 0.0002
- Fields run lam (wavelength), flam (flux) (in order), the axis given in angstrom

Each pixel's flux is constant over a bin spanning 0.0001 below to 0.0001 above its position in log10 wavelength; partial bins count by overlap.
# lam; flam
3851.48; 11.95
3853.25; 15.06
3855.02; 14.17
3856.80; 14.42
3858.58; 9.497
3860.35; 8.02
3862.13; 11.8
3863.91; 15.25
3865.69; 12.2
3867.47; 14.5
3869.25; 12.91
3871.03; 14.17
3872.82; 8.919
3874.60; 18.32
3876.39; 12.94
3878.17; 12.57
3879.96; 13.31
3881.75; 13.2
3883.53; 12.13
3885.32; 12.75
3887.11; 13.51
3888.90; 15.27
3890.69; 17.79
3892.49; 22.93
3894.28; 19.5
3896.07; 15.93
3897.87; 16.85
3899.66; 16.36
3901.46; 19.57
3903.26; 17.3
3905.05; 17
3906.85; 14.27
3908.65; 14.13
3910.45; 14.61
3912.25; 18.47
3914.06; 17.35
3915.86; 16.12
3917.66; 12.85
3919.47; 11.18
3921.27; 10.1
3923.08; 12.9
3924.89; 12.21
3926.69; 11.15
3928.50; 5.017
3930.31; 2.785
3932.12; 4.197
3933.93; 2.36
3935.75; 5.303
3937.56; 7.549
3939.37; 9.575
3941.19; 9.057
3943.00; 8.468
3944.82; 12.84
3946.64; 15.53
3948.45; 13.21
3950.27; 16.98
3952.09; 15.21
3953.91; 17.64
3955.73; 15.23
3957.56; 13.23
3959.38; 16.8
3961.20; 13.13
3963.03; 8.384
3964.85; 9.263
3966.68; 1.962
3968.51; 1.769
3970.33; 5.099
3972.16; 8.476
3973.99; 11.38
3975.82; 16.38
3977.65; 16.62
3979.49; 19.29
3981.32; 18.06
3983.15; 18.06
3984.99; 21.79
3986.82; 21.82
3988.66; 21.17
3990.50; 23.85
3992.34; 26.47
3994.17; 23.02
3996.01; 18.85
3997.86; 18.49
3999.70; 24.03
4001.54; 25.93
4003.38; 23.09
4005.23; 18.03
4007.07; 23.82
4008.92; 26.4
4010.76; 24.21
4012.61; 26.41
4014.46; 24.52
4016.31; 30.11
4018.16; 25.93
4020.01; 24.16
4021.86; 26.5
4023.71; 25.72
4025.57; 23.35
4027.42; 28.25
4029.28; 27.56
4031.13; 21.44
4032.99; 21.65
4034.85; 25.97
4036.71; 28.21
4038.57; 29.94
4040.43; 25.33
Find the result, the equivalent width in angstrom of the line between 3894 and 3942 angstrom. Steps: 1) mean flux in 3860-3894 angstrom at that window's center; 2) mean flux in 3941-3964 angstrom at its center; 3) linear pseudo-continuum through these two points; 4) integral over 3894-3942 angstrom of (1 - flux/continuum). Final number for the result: 5.5 angstrom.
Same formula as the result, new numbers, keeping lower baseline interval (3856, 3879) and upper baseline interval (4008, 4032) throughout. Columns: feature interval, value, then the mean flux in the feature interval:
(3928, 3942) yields 9.69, 5.73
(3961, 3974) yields 8.81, 6.85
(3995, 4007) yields 1.27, 21.6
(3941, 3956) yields 4.37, 14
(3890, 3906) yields -2.95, 18.1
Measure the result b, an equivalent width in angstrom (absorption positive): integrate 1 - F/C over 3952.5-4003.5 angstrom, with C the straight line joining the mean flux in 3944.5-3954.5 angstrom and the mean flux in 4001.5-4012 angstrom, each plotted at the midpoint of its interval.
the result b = 8.8 angstrom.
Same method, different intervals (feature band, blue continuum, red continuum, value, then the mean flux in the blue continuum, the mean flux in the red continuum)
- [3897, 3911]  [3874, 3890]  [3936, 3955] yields -3.18 angstrom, 13.7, 12.4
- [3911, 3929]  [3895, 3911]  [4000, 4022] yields 4.72 angstrom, 16.3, 24.9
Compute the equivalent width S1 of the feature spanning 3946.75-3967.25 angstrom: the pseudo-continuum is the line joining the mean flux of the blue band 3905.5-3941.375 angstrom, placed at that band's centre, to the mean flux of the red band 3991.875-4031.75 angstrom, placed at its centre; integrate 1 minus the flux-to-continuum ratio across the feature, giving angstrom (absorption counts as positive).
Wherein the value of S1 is 3.3 angstrom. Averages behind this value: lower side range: 10.7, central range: 13.1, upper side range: 24.4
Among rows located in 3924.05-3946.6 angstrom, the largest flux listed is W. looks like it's 12.84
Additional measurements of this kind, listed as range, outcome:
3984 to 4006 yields 26.47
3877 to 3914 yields 22.93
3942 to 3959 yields 17.64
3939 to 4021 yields 30.11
